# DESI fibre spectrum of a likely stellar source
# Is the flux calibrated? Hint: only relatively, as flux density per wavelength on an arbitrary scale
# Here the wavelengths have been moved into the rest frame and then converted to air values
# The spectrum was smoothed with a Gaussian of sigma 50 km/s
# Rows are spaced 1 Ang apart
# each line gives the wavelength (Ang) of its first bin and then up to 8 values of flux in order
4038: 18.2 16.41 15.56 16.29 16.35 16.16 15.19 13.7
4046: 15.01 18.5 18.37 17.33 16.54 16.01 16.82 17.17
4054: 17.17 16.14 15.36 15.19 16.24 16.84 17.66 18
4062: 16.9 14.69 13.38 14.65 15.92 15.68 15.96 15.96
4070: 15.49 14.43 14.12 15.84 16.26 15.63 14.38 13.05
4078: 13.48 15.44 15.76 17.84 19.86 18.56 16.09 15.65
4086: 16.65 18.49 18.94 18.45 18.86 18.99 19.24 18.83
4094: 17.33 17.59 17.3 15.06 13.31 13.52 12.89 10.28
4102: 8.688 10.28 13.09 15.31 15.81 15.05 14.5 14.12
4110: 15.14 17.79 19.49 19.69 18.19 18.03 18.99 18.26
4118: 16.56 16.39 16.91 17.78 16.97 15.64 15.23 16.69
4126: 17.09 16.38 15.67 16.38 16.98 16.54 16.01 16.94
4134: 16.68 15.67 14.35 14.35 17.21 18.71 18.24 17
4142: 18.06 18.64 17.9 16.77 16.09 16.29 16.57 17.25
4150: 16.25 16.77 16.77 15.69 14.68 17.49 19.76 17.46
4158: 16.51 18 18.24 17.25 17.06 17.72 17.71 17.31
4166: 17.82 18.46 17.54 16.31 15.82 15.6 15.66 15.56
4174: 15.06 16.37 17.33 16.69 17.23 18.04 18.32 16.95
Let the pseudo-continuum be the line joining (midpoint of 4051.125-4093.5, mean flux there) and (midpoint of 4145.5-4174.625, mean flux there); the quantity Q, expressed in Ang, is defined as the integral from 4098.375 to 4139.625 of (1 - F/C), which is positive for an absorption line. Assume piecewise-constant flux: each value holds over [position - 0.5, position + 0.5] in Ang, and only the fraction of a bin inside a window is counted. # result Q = 2.0 Ang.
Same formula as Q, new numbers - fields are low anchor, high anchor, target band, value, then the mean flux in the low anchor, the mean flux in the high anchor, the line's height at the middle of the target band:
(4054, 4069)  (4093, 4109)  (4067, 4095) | -3.03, 15.9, 14.2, 15.1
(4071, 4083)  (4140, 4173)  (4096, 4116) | 1.58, 15.7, 17.1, 16.2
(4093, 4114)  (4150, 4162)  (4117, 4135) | -0.74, 15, 17.1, 15.9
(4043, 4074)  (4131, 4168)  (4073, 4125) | 0.89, 16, 17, 16.5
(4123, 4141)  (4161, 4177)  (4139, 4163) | -0.88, 16.4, 16.8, 16.6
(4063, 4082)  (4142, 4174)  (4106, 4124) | -0.90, 15.3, 17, 16.1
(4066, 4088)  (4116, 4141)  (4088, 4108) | 1.13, 16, 16.6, 16.3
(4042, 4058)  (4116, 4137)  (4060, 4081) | 1.26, 16.3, 16.5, 16.4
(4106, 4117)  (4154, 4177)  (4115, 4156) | 0.70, 17.1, 17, 17.1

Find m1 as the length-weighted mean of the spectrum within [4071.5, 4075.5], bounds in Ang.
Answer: 15.5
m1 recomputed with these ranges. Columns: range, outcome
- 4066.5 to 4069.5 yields 15.9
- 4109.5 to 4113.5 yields 18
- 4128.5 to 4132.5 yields 16.5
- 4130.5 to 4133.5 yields 16.5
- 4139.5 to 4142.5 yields 17.8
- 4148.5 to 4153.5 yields 16.5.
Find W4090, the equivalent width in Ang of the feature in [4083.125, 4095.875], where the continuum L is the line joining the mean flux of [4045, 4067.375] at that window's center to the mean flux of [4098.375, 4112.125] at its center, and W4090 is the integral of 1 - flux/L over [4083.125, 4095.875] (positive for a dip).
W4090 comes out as -2.88 Ang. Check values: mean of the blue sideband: 16.3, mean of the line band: 17.9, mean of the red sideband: 13.8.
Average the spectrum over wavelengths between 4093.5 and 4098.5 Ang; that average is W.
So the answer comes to 16.1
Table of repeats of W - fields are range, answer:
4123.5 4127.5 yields 16.3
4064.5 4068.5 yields 15.6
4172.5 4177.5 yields 16.2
